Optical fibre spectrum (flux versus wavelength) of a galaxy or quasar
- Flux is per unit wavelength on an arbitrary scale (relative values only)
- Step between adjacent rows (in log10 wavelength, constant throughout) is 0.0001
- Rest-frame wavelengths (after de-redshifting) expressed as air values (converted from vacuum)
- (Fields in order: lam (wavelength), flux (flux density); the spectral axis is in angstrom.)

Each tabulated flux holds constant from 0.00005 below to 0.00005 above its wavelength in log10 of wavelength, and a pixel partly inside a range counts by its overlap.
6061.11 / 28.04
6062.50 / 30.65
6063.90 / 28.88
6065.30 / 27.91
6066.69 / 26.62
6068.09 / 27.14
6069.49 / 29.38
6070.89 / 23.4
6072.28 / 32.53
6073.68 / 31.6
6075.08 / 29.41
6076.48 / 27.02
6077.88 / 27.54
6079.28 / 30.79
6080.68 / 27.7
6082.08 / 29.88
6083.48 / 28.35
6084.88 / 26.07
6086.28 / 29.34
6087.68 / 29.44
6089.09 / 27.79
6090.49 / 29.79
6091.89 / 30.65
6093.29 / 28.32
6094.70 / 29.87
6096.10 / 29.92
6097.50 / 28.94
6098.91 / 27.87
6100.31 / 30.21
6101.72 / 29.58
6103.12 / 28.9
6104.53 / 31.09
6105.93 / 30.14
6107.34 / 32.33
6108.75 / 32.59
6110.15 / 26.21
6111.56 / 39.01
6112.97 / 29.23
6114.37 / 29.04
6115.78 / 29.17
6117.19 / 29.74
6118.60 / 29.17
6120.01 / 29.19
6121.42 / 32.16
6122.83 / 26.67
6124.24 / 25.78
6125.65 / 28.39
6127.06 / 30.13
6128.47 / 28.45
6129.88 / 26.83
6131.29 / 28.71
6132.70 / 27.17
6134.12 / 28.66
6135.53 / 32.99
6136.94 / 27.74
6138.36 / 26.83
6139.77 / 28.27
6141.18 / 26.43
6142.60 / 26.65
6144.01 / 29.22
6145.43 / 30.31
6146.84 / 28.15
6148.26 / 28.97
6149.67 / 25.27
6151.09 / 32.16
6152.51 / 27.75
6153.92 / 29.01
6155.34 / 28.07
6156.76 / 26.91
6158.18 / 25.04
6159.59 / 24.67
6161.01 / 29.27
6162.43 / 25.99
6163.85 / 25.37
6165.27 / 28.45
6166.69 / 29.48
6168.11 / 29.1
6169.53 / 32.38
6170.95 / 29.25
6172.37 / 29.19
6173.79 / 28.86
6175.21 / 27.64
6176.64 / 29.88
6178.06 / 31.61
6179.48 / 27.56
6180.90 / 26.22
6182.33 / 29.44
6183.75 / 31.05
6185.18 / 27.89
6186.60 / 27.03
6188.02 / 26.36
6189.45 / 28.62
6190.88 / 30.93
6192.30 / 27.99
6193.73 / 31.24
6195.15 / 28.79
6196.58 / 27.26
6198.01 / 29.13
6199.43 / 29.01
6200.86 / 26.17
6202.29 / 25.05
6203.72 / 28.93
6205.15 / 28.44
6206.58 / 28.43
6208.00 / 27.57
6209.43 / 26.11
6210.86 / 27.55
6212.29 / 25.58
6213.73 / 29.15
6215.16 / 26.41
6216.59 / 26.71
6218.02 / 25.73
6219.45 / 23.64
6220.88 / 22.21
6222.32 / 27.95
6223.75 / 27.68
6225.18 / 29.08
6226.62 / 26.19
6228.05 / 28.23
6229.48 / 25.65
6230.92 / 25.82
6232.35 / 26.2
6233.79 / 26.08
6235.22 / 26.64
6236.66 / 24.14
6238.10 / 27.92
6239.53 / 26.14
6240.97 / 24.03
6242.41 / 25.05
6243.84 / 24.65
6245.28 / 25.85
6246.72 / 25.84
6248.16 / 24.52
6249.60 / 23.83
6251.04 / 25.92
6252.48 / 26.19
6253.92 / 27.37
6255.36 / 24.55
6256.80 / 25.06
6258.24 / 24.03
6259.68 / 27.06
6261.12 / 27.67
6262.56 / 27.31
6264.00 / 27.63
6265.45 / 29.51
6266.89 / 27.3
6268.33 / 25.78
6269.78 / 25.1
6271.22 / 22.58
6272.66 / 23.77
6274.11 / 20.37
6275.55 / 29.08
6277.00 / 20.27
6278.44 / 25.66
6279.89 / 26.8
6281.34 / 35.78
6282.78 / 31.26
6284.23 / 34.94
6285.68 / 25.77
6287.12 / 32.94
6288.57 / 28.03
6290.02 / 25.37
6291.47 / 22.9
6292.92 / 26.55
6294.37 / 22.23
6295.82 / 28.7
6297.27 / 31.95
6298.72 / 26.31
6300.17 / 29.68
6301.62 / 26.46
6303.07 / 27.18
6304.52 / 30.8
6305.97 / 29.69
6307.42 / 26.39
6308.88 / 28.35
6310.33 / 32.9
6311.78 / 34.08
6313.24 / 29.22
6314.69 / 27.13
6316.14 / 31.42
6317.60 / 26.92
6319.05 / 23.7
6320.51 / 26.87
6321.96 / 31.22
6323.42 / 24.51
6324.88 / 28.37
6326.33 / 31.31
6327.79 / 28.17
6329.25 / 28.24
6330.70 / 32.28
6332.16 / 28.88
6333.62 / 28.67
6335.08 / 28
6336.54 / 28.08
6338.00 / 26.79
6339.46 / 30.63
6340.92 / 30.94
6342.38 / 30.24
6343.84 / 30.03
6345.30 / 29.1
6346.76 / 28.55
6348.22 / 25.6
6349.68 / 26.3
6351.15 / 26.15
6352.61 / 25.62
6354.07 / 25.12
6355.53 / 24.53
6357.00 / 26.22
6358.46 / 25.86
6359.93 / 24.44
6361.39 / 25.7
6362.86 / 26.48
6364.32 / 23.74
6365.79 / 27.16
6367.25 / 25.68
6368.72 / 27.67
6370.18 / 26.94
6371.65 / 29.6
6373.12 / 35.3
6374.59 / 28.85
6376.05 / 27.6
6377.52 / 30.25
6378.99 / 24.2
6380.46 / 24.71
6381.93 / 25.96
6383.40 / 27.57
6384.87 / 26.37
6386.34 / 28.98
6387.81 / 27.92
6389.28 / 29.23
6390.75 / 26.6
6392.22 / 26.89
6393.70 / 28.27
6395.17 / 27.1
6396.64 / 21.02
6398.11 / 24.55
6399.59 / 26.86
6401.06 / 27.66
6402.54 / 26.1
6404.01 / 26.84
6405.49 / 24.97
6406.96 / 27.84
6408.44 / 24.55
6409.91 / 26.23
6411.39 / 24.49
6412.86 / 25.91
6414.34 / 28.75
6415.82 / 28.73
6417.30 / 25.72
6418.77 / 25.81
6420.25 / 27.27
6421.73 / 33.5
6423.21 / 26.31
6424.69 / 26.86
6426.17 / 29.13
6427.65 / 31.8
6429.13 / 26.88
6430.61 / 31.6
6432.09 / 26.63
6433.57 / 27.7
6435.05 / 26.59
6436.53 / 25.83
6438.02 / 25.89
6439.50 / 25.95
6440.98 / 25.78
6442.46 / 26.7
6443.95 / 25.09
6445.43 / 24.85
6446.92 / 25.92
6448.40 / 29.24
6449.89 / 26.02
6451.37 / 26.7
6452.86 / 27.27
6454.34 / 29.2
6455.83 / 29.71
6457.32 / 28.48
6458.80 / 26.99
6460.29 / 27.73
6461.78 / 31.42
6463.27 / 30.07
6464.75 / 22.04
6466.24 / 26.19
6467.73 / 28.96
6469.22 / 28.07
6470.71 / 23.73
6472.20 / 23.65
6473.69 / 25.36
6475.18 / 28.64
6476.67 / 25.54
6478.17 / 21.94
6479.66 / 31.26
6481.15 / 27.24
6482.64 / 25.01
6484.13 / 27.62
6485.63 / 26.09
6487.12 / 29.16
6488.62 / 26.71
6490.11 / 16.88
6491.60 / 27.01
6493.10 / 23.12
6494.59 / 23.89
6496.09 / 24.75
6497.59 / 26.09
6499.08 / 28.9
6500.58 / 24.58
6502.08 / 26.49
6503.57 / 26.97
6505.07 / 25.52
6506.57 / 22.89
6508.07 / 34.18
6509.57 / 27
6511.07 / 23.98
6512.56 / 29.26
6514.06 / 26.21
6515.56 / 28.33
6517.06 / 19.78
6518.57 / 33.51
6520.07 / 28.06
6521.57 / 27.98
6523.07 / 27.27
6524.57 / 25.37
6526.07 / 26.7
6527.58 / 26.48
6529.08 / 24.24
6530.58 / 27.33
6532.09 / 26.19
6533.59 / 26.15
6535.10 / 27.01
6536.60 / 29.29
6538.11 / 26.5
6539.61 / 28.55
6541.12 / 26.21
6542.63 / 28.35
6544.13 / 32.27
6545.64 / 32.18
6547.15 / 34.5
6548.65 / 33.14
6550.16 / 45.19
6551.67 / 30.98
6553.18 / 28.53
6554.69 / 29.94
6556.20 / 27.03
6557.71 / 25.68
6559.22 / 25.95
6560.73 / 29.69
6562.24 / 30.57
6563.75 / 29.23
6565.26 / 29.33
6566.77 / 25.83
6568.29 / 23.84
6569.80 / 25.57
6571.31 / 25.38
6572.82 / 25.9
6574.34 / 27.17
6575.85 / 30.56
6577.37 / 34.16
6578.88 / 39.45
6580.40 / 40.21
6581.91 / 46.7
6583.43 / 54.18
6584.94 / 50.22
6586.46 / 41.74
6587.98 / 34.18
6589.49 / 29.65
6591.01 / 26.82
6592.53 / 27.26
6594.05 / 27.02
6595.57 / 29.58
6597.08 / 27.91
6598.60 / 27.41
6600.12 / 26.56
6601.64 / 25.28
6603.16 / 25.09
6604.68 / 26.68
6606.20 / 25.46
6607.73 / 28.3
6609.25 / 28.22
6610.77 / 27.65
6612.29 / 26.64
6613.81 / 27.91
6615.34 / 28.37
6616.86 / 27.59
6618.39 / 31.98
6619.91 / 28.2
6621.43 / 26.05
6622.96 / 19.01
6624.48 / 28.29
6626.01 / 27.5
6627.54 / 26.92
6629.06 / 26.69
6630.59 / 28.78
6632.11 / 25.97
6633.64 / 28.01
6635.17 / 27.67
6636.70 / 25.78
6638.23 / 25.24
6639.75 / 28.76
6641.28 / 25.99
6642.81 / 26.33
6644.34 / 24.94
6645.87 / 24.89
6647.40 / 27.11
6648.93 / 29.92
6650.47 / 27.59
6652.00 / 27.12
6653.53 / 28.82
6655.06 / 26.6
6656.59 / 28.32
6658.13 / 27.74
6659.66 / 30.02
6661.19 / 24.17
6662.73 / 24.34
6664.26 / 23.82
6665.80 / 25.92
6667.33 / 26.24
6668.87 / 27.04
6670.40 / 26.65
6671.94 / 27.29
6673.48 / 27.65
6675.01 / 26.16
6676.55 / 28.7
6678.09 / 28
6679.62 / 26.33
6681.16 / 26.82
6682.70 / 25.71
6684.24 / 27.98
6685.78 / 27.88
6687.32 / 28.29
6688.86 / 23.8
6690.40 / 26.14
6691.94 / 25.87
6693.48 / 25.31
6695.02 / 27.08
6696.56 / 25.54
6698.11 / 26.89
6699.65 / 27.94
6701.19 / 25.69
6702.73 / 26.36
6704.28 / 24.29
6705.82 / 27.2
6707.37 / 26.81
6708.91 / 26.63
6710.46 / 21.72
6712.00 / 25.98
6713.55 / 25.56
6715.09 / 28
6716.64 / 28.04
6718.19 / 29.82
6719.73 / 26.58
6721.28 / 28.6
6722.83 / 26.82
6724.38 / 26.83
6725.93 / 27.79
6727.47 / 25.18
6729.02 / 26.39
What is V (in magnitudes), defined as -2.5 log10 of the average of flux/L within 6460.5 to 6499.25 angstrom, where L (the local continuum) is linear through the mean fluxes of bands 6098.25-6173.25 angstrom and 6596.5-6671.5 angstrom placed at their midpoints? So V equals 0.056 mag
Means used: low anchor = 28.9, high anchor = 26.9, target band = 26.1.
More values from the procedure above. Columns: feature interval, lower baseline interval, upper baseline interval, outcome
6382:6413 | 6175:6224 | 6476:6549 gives 0.03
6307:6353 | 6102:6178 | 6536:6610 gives 0.04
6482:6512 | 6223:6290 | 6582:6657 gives 0.09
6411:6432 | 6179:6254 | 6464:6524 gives -0.07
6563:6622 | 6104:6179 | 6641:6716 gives -0.14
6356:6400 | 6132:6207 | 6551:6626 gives 0.09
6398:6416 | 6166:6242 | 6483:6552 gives 0.05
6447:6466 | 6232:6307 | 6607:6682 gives -0.04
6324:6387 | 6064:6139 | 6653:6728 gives 0.01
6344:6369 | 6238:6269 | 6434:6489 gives 0.01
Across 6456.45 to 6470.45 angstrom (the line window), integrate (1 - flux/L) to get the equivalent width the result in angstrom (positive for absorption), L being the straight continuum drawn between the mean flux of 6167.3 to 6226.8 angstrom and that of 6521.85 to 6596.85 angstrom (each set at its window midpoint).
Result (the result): 1.09 angstrom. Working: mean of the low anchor 28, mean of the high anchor 30.7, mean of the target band 27.7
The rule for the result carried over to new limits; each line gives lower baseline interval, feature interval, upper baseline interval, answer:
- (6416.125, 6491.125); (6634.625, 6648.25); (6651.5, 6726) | 0.2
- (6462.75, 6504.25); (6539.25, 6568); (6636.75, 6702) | -4.2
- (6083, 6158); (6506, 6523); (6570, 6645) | 1.2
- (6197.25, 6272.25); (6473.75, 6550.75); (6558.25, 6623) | 5.3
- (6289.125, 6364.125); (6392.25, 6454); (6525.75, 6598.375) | 4.7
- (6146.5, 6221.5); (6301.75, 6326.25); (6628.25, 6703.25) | -1.0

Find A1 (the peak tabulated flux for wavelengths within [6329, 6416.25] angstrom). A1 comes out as 35.3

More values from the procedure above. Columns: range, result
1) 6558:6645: 54.18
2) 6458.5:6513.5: 34.18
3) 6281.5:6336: 34.94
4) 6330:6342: 32.28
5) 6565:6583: 46.7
